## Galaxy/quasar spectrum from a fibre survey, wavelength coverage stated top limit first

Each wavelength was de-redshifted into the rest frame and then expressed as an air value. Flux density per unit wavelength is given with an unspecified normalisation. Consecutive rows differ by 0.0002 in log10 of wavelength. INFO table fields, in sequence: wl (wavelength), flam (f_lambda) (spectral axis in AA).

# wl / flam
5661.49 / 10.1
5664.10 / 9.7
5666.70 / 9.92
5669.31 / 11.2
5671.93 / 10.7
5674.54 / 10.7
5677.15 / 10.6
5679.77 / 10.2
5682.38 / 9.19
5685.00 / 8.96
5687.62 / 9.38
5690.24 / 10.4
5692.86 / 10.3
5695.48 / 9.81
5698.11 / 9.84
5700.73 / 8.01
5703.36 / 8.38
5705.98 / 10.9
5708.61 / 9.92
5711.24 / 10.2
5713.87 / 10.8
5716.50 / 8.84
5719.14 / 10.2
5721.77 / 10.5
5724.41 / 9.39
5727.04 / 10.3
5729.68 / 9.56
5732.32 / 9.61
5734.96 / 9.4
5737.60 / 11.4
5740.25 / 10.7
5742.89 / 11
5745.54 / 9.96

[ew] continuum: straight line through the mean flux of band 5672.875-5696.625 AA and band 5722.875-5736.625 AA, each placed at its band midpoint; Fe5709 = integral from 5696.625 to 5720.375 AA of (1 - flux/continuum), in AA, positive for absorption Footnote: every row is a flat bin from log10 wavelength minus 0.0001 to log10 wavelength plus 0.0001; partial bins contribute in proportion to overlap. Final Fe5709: 0.4 AA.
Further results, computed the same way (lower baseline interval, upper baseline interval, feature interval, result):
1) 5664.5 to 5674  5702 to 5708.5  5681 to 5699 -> 0.6 AA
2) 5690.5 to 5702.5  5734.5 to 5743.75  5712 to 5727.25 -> 0.3 AA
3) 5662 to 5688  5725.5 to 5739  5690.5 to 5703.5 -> 0.8 AA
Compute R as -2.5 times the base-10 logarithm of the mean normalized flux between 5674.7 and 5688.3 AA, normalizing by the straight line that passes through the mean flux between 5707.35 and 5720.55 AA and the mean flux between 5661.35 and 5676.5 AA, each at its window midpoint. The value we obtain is 0.06 mag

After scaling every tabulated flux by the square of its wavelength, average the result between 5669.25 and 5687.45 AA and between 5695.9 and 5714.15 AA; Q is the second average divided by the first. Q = 1.0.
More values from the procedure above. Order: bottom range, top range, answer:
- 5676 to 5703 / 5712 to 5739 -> 1.05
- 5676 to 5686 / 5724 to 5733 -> 1.02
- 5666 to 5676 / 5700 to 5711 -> 0.90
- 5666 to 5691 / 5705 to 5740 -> 1.01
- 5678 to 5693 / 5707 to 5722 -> 1.05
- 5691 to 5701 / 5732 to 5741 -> 1.08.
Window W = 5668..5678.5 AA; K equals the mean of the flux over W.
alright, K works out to 10.8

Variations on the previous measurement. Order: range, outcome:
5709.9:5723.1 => 10.1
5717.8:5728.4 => 10.1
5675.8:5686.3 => 9.74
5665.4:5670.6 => 10.6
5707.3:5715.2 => 10.3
